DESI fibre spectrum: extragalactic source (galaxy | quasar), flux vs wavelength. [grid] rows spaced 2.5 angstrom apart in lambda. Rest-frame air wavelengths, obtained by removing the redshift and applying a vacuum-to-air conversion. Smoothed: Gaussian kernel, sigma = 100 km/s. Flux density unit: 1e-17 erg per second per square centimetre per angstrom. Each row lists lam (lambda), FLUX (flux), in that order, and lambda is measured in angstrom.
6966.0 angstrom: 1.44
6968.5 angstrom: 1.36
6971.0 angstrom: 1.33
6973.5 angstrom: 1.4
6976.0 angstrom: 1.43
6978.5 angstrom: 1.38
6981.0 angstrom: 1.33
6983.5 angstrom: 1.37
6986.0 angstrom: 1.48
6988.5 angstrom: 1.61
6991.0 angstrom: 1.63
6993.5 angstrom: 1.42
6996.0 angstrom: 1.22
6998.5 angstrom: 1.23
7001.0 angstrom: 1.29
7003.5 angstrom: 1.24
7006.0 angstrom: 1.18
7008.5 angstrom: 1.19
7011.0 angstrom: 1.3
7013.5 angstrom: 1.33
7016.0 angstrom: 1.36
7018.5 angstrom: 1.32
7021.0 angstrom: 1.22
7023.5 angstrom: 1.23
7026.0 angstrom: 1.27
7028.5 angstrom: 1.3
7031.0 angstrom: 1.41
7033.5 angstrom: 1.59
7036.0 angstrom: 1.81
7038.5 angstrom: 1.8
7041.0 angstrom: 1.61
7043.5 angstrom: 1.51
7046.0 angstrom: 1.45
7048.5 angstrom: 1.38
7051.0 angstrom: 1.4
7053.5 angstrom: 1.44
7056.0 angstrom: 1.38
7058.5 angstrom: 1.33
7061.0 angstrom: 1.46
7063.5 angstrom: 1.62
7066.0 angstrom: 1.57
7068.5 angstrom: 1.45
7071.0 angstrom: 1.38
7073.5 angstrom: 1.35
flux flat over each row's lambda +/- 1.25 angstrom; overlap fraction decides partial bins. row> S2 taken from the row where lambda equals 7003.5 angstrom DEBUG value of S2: 1.24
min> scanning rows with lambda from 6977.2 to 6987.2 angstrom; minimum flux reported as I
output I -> 1.33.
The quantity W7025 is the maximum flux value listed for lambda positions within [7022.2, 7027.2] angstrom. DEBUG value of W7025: 1.27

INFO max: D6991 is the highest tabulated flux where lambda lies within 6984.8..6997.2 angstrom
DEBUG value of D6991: 1.63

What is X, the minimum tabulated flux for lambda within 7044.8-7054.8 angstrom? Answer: 1.38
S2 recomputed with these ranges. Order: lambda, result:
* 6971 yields 1.33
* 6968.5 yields 1.36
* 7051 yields 1.4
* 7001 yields 1.29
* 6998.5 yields 1.23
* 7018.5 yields 1.32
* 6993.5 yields 1.42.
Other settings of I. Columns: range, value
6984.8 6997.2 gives 1.22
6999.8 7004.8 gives 1.24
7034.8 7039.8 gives 1.8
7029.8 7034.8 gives 1.41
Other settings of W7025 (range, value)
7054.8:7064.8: 1.62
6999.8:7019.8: 1.36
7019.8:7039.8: 1.81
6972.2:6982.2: 1.43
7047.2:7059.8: 1.44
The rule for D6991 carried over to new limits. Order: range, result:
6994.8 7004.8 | 1.29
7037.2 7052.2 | 1.8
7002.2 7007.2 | 1.24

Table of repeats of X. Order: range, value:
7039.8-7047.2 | 1.45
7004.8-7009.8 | 1.18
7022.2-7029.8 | 1.23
